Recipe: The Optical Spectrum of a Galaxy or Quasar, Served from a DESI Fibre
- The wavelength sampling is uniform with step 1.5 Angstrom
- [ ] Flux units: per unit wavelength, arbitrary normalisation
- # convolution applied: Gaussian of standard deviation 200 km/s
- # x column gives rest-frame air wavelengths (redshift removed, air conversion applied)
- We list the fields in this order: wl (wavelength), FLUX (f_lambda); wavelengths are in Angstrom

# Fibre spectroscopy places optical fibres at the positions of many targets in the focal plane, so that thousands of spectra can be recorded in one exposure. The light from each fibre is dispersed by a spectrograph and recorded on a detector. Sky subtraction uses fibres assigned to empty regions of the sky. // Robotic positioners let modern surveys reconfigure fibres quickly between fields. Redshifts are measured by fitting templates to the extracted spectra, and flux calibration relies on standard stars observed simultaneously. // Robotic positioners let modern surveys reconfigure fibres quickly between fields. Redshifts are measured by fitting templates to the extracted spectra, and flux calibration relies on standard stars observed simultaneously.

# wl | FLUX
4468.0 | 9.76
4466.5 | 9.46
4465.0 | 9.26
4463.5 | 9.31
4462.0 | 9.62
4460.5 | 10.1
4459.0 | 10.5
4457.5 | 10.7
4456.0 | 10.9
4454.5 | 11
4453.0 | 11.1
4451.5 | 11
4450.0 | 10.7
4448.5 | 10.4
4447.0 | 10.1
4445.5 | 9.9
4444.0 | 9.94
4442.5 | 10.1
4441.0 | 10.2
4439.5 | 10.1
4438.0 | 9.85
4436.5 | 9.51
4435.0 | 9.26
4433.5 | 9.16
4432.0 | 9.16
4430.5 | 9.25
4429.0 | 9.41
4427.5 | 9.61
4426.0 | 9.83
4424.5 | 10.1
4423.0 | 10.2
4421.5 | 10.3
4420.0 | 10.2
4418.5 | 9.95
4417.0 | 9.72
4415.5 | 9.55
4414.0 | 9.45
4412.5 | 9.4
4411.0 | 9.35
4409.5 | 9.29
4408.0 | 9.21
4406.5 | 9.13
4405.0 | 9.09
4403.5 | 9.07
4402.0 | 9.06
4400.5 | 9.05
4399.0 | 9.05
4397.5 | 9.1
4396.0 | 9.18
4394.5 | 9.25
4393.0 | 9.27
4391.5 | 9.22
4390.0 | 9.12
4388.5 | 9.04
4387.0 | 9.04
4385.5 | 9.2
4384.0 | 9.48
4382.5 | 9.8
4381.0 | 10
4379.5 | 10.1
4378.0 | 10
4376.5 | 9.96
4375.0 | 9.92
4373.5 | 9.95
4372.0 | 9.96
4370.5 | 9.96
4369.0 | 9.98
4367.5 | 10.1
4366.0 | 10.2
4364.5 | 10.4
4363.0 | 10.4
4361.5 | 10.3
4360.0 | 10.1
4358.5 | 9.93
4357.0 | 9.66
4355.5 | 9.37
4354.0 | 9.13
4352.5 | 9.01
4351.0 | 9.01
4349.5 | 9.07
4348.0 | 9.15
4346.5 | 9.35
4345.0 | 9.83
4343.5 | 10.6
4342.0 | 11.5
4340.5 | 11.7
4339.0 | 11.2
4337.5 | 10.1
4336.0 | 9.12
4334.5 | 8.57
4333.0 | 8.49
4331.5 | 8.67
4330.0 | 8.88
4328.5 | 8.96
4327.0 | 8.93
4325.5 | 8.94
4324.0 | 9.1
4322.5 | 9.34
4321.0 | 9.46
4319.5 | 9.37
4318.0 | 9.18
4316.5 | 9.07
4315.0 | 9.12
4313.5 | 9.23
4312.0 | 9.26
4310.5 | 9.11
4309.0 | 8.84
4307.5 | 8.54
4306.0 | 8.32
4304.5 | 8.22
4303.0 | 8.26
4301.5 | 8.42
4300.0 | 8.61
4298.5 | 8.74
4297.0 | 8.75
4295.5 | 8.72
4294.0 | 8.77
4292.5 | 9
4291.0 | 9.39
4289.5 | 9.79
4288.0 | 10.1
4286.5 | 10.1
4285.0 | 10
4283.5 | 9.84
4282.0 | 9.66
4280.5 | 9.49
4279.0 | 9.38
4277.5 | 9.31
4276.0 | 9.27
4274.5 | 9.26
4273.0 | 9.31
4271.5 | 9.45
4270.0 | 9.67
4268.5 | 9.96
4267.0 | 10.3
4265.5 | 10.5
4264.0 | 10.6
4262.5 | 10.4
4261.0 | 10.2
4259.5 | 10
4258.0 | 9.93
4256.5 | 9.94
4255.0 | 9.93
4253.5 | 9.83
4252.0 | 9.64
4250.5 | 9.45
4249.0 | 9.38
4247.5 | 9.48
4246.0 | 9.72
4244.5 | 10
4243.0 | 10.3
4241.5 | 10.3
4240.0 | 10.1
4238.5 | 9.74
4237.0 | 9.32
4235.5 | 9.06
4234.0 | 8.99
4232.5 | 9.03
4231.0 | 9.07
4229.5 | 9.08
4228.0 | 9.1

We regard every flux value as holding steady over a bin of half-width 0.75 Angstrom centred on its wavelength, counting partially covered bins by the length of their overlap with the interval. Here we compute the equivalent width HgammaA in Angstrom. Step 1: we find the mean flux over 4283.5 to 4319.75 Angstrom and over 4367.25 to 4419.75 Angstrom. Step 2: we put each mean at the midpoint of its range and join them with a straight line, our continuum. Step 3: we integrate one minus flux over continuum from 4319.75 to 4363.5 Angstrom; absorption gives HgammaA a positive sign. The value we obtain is -1.6 Angstrom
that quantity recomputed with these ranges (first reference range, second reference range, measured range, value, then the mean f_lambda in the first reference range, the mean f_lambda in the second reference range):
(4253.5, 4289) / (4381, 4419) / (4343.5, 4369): -0.7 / 9.85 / 9.29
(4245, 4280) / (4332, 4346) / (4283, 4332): 4.4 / 9.78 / 10.1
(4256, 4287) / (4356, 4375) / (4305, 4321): 1.5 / 9.83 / 10.1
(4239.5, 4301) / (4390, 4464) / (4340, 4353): -0.3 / 9.67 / 9.75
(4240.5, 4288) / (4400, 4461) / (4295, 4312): 2.1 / 9.83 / 9.85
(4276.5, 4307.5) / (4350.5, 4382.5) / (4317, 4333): 0.7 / 9.13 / 9.88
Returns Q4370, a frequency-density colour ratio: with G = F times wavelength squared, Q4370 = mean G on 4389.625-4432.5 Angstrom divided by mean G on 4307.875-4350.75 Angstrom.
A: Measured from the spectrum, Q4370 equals 1.04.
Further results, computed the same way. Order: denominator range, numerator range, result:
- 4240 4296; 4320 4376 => 1.03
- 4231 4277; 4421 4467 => 1.12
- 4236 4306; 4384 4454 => 1.08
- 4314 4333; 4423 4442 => 1.12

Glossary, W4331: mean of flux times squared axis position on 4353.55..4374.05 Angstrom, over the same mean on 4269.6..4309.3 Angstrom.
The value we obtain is 1.13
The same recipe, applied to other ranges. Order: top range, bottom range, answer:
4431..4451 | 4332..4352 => 1.06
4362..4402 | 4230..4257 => 1.07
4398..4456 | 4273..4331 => 1.13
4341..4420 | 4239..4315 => 1.06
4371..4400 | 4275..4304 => 1.08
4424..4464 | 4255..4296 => 1.11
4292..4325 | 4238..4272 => 0.92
